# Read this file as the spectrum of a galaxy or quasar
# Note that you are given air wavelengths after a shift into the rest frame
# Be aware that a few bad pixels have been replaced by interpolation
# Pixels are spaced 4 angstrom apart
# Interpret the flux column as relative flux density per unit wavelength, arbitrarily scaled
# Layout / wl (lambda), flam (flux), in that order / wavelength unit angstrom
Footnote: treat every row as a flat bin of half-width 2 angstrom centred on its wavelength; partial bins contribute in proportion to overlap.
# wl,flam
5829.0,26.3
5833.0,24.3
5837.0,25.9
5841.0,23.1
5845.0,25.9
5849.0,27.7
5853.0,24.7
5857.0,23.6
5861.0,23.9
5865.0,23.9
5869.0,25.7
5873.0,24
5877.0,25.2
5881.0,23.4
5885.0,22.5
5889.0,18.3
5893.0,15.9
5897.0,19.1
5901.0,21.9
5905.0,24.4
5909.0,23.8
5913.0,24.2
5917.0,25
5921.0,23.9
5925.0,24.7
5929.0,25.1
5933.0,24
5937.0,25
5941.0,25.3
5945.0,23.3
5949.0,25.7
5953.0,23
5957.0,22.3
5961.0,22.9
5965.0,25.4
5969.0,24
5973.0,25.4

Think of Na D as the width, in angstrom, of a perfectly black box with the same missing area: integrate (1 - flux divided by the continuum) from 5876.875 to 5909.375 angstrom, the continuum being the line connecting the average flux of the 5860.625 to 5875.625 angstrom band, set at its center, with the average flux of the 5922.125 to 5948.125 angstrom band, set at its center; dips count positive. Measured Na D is 4.3 angstrom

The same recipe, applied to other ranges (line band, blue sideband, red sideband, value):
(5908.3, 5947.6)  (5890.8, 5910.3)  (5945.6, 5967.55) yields -3.8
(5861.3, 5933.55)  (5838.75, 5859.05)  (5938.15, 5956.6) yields 4.5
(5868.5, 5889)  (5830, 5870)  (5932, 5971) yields 1.0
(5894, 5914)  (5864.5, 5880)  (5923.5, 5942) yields 2.0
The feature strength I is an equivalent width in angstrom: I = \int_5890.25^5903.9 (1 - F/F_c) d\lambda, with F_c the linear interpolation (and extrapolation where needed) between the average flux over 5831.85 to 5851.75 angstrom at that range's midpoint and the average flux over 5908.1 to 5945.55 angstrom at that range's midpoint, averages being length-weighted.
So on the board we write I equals 3.0 angstrom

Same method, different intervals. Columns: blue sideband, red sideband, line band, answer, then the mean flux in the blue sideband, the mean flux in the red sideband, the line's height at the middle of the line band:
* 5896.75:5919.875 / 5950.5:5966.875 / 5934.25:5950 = -0.87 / 23.4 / 23.5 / 23.4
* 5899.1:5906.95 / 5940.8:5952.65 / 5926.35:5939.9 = -0.39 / 23.2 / 24.4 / 24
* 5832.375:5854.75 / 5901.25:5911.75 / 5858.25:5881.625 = 0.27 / 25.3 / 23.7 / 24.7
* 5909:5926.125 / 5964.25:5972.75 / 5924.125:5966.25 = 0.60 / 24.4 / 24.7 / 24.6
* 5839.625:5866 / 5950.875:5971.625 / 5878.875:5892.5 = 2.00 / 24.8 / 23.6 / 24.4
